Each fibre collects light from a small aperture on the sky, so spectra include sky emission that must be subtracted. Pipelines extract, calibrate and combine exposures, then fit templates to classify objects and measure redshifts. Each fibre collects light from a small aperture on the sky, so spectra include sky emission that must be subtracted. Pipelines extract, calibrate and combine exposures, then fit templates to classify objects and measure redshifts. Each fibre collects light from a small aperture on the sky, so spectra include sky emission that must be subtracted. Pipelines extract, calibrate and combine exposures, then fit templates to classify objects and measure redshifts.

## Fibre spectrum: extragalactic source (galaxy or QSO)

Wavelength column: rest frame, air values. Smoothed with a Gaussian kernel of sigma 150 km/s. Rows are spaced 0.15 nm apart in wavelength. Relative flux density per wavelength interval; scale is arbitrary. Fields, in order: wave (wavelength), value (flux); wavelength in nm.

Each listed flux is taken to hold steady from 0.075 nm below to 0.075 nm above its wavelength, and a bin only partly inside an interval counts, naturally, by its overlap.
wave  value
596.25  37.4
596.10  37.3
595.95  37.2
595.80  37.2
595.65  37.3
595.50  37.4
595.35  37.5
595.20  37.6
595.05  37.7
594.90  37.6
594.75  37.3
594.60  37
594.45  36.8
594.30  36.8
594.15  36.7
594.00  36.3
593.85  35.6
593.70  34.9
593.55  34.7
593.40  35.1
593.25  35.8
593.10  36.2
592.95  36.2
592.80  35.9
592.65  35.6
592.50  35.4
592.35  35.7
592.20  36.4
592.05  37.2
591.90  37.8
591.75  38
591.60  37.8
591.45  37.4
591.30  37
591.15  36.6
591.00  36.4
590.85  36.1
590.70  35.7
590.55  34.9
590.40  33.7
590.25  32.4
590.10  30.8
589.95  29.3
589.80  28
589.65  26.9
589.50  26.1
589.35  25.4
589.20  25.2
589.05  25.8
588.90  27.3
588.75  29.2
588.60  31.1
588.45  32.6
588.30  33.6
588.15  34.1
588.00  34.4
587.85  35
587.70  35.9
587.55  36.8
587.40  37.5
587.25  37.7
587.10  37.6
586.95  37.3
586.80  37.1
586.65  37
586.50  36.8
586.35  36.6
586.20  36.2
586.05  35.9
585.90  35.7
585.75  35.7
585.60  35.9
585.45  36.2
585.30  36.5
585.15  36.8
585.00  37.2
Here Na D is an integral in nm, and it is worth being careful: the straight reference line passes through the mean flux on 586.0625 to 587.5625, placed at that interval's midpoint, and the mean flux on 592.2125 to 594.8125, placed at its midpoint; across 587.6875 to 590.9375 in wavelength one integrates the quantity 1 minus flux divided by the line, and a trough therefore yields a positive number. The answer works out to 0.50 nm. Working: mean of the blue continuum 37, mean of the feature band 31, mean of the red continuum 36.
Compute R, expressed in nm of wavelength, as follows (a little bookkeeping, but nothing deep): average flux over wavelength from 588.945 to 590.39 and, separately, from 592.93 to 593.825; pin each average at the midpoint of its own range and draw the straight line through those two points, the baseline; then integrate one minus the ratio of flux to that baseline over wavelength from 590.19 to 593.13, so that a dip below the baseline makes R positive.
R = -0.39 nm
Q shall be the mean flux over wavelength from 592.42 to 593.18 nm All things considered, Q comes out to 35.9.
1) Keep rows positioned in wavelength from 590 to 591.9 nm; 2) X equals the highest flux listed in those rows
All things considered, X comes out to 38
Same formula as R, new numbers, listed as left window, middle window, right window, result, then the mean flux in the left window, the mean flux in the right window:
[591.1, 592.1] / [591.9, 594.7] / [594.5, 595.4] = 0.101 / 37.4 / 37.4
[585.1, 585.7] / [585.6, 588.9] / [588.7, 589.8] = -0.383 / 36.3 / 26.6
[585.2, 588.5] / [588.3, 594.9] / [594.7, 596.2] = 0.519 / 36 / 37.4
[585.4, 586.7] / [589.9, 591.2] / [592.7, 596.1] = 0.085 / 36.2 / 36.6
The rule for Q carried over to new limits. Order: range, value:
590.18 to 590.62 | 33.7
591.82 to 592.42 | 36.8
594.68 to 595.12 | 37.5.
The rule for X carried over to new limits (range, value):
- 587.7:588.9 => 35.9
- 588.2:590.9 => 36.1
